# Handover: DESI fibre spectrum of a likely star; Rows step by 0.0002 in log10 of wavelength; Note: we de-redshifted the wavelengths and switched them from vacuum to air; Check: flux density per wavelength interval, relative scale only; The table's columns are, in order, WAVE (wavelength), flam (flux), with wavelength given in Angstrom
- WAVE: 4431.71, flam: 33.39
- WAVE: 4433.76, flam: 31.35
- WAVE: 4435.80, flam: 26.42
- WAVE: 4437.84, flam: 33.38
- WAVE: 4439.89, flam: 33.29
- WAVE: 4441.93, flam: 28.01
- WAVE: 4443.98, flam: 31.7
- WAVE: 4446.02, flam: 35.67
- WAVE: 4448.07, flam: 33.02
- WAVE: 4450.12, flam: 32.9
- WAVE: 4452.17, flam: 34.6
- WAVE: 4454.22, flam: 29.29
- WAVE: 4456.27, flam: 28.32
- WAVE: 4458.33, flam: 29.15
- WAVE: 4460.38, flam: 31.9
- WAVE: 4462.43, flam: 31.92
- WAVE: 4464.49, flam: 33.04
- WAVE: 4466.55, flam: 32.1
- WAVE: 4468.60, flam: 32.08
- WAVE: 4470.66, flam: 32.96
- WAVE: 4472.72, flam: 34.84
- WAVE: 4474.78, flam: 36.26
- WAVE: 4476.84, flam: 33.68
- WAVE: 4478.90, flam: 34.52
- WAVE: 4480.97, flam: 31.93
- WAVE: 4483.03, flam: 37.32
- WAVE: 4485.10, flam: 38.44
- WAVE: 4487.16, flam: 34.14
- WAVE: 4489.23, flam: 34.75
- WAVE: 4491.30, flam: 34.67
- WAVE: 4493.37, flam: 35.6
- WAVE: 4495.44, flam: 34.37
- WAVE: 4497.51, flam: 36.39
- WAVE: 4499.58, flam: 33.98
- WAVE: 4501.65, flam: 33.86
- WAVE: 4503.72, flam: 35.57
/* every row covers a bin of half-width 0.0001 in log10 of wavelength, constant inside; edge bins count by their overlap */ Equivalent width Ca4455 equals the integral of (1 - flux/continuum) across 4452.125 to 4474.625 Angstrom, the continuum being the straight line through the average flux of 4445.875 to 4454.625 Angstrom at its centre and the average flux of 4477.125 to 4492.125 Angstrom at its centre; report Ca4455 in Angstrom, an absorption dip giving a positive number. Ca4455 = 1.30 Angstrom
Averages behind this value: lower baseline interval 33.1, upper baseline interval 35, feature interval 31.9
